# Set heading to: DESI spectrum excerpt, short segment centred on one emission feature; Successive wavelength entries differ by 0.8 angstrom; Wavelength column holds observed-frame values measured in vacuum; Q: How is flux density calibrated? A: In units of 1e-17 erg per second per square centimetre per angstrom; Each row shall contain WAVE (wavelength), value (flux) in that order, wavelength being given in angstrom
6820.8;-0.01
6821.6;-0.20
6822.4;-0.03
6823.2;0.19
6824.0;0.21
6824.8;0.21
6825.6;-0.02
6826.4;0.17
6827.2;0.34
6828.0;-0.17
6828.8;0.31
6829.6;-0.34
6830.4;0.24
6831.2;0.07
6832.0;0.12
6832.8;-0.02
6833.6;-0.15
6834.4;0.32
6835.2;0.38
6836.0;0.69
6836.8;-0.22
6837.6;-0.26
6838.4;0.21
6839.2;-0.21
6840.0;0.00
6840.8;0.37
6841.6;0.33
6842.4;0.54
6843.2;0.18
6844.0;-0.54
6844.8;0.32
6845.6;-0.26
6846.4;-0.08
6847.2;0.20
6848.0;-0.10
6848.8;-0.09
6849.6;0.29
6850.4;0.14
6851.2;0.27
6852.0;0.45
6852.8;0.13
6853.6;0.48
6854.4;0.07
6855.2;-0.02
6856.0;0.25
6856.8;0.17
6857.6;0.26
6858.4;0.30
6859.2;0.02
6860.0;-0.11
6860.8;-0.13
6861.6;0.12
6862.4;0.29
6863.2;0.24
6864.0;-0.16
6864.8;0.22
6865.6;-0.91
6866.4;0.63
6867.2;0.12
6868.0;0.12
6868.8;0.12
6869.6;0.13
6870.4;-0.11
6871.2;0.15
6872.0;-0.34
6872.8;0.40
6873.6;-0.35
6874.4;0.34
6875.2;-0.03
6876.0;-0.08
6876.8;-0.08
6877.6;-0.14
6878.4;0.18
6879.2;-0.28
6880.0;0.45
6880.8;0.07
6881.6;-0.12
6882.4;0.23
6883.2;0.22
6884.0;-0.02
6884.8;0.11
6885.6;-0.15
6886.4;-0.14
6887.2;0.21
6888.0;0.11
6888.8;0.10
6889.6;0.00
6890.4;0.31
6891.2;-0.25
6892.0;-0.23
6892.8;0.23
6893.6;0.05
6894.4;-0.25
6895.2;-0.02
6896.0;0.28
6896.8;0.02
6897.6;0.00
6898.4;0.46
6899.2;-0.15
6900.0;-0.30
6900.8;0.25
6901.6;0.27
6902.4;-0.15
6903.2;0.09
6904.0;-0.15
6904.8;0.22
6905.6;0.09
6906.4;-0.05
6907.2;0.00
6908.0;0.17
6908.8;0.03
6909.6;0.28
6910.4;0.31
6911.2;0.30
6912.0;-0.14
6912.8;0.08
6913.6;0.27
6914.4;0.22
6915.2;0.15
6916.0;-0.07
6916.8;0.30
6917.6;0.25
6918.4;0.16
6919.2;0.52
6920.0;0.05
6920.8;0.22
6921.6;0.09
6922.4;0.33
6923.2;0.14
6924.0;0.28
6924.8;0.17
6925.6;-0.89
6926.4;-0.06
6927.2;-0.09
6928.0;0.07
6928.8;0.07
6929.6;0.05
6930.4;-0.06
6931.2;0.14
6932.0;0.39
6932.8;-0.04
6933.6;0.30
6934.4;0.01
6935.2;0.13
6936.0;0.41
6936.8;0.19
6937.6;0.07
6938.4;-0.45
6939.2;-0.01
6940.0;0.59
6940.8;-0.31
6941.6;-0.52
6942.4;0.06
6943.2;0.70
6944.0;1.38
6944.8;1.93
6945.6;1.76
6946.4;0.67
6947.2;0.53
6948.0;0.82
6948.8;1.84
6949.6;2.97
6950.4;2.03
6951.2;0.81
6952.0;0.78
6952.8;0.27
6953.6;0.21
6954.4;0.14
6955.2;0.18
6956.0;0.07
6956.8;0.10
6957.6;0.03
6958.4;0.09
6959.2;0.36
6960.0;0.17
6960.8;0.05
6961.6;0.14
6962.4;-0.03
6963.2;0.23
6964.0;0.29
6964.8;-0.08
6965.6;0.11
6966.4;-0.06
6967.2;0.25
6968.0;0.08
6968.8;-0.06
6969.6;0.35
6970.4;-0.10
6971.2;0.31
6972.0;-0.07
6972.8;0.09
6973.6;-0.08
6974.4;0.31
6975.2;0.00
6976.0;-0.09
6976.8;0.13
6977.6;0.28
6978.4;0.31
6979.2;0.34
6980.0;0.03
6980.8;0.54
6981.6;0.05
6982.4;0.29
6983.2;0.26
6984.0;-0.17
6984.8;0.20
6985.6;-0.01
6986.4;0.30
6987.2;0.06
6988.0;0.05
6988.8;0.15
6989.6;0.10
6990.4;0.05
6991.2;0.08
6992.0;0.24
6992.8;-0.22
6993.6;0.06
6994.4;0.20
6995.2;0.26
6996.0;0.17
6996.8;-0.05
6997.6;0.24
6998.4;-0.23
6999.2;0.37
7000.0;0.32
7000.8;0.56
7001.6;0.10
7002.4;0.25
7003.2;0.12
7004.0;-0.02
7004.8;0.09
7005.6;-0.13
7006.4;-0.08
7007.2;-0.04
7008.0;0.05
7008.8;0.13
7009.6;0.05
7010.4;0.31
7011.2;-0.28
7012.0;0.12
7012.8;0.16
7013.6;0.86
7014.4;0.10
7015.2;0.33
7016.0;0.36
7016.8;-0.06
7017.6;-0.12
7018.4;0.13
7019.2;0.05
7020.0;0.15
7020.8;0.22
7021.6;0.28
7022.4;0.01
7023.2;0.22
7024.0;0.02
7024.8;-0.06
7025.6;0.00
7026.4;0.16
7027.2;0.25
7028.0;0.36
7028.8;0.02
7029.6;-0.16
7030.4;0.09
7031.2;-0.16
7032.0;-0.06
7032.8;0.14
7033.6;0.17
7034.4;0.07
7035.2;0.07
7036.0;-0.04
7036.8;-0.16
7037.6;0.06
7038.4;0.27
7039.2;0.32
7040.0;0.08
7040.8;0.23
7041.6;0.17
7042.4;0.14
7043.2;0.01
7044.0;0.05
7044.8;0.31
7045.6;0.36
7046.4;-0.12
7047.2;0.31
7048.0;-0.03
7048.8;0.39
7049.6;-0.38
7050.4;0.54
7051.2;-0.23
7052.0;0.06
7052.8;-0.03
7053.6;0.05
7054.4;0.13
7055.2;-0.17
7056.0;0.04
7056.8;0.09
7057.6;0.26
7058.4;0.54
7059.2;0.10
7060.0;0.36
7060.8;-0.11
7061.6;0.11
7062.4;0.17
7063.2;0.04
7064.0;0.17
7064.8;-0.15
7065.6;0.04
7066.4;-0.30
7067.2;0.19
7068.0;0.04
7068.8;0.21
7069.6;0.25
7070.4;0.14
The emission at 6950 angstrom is [O II]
